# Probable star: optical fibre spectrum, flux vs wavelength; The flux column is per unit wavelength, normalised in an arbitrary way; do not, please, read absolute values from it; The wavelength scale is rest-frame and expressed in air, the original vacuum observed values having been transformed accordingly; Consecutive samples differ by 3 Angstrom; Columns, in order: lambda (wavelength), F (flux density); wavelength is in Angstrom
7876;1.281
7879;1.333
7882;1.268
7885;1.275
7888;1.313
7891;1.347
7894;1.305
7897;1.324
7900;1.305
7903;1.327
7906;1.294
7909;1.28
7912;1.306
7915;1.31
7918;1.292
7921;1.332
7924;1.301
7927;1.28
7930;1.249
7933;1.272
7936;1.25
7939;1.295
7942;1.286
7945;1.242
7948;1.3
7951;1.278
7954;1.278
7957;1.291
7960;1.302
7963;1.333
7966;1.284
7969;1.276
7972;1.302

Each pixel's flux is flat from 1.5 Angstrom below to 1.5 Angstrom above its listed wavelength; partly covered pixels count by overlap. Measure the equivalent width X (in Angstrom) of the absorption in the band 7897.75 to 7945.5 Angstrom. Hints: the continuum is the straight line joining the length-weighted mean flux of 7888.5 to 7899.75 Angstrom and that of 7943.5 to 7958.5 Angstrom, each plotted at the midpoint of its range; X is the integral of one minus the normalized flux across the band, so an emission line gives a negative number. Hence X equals 0.4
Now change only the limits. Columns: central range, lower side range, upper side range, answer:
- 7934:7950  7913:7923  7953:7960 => 0.28 Angstrom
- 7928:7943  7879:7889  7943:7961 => 0.16 Angstrom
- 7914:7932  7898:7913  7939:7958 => 0.01 Angstrom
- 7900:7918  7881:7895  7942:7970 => -0.06 Angstrom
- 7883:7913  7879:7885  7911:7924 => -0.24 Angstrom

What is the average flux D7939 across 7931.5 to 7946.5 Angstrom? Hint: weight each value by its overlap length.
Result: 1.27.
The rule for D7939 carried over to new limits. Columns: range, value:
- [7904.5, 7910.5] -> 1.29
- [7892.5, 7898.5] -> 1.31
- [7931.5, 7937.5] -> 1.26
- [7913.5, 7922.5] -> 1.31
